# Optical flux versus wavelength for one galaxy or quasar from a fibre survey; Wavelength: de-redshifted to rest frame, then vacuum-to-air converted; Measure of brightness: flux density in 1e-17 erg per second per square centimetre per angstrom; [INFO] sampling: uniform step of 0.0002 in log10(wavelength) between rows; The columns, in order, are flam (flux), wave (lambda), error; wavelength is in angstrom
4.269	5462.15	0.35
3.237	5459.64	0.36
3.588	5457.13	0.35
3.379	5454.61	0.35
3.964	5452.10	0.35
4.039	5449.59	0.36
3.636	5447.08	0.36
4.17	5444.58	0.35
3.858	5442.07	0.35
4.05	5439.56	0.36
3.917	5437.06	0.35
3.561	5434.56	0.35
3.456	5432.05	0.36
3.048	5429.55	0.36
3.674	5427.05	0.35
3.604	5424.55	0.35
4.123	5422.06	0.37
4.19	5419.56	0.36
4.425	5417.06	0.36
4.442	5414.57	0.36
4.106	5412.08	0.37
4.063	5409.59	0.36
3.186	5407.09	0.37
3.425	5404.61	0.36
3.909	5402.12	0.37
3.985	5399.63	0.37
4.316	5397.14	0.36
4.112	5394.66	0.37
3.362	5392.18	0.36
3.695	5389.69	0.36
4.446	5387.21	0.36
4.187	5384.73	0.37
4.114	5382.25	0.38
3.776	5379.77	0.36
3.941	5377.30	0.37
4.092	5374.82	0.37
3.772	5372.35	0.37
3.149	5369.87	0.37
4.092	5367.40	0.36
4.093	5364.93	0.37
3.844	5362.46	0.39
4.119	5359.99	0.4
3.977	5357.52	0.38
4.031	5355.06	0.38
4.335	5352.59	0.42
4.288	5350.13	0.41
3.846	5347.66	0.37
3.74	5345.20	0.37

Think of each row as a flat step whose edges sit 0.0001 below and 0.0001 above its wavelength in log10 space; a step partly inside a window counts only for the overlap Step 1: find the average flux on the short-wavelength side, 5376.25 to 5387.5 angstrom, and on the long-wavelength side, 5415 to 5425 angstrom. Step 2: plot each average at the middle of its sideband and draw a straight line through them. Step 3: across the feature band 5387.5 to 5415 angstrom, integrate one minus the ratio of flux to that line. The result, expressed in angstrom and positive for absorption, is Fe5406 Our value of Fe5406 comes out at 1.6 angstrom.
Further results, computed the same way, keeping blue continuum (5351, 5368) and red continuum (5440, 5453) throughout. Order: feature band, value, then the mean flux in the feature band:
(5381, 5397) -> 0.1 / 4.01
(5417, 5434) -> 1.0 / 3.73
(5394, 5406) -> 0.2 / 3.93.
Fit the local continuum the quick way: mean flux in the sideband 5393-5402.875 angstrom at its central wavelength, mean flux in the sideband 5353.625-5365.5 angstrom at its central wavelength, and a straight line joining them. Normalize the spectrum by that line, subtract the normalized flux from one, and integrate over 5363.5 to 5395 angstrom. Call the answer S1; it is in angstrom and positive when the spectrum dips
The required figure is 1.04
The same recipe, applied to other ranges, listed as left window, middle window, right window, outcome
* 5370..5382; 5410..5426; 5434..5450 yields -1.07 angstrom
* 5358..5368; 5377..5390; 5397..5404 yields -0.20 angstrom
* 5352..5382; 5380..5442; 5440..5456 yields -0.03 angstrom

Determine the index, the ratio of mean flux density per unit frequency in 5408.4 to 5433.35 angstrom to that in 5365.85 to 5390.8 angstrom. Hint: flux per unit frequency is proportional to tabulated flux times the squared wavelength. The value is 1.01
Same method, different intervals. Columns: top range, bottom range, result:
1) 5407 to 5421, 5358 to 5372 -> 1.09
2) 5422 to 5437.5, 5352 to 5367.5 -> 0.90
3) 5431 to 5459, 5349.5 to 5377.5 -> 0.98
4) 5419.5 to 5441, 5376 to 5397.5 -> 0.95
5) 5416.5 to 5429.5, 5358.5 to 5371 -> 1.03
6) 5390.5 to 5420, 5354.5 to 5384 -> 1.02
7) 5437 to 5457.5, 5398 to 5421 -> 0.98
